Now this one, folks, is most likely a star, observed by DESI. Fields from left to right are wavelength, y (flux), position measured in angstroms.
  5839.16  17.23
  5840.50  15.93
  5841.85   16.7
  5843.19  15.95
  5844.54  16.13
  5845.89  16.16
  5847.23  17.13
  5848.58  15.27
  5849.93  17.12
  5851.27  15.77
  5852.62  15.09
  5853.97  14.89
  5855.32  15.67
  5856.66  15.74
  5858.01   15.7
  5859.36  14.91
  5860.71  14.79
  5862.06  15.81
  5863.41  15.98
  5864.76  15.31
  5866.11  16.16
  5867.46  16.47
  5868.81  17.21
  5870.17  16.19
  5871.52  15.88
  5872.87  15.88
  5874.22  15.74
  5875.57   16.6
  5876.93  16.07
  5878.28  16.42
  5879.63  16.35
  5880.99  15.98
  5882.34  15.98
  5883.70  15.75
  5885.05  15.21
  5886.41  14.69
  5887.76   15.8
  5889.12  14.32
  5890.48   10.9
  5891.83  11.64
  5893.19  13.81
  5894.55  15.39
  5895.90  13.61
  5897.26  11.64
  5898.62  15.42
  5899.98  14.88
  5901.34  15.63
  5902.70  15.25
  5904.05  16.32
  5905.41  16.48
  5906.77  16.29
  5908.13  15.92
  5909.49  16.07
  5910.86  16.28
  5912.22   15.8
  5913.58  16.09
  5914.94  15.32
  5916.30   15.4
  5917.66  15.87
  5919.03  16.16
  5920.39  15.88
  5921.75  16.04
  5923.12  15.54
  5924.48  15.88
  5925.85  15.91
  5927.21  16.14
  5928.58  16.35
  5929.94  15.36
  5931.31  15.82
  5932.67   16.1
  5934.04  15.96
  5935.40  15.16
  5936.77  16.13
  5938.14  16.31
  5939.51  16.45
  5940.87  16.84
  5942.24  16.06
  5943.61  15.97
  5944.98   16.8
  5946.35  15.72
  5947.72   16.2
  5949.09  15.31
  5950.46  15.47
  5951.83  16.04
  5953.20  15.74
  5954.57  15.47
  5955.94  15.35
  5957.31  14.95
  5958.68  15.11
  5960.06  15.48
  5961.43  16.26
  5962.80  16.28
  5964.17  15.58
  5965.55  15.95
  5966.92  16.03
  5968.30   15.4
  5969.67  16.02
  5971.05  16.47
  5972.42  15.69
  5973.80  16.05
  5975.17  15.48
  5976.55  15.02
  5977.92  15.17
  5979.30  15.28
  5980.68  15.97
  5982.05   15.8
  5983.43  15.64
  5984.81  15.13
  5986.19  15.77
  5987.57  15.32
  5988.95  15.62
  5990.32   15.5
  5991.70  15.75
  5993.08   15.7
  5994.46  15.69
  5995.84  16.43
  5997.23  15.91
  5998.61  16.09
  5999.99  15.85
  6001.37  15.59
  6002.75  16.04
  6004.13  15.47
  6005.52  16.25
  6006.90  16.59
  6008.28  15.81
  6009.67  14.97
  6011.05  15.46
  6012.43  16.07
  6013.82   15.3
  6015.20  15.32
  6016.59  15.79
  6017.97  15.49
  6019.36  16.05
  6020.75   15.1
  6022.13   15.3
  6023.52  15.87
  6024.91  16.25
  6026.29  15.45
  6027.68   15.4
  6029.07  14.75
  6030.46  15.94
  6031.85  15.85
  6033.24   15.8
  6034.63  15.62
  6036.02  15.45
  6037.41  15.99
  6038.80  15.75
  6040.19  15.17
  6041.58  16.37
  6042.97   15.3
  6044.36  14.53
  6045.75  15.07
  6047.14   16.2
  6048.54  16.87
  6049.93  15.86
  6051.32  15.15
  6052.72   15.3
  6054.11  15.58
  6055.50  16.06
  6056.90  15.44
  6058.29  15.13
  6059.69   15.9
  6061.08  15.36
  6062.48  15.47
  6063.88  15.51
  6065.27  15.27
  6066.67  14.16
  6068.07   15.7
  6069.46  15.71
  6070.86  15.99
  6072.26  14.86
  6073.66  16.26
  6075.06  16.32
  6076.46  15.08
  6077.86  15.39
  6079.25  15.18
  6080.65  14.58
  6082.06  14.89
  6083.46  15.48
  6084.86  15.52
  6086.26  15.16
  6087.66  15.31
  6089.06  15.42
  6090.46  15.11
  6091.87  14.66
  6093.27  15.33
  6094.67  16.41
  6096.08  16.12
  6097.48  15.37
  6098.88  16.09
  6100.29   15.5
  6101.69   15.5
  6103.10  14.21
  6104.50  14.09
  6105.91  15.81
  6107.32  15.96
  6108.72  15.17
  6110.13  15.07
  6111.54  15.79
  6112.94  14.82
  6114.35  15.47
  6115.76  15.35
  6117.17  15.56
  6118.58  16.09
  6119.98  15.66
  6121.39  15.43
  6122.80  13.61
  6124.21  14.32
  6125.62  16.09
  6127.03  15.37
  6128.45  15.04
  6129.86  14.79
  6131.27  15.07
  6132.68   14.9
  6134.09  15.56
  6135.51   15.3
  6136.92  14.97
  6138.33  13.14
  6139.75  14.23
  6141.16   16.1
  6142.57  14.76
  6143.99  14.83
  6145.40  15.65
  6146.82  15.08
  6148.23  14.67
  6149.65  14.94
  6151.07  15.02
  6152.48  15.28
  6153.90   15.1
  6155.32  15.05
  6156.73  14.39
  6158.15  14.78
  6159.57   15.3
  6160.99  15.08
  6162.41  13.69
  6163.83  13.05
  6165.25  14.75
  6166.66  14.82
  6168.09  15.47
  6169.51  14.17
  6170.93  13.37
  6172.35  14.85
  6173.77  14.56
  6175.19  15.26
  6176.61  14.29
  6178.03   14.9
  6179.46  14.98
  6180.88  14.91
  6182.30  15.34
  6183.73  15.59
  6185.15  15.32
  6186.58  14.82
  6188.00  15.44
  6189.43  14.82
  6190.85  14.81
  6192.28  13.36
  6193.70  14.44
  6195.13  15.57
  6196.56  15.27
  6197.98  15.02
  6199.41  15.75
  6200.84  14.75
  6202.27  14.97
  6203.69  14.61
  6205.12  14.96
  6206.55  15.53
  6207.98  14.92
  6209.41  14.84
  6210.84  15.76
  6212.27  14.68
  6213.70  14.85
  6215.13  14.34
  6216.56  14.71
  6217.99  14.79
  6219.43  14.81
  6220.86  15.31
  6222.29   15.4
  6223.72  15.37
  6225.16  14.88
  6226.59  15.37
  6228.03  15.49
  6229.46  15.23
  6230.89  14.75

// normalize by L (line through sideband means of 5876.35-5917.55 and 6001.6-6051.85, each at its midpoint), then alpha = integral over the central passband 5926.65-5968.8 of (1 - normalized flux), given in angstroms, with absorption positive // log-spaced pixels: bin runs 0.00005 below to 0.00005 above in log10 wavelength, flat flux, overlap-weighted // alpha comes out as -1.4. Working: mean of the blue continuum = 15.2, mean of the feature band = 15.9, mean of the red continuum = 15.7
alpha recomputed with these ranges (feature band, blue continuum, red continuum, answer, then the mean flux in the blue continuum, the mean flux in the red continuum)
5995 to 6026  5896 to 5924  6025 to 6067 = -0.4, 15.6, 15.5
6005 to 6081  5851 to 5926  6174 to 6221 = -1.8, 15.5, 15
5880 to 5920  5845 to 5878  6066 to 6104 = 1.8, 15.9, 15.4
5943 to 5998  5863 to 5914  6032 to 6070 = -0.8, 15.4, 15.6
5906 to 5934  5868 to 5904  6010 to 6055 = -1.3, 15.1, 15.6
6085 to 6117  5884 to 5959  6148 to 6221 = -0.7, 15.5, 14.8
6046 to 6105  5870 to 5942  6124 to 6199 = -1.4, 15.5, 14.9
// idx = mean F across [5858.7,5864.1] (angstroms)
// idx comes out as 15.4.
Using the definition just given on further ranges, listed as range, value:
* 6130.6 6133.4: 15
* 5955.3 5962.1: 15.4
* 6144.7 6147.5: 15.3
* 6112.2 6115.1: 15.2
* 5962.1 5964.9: 15.9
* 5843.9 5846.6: 16.2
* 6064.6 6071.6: 15.4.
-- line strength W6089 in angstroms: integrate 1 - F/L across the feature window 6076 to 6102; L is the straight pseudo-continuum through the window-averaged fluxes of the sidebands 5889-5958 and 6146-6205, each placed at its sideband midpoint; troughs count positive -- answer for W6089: -0.6 angstroms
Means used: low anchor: 15.5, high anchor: 14.8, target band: 15.4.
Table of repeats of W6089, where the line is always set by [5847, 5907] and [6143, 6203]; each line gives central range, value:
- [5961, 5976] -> -0.7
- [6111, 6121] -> -0.4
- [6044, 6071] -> -0.8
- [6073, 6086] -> -0.3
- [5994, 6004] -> -0.5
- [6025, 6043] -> -0.6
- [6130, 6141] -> 0.1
